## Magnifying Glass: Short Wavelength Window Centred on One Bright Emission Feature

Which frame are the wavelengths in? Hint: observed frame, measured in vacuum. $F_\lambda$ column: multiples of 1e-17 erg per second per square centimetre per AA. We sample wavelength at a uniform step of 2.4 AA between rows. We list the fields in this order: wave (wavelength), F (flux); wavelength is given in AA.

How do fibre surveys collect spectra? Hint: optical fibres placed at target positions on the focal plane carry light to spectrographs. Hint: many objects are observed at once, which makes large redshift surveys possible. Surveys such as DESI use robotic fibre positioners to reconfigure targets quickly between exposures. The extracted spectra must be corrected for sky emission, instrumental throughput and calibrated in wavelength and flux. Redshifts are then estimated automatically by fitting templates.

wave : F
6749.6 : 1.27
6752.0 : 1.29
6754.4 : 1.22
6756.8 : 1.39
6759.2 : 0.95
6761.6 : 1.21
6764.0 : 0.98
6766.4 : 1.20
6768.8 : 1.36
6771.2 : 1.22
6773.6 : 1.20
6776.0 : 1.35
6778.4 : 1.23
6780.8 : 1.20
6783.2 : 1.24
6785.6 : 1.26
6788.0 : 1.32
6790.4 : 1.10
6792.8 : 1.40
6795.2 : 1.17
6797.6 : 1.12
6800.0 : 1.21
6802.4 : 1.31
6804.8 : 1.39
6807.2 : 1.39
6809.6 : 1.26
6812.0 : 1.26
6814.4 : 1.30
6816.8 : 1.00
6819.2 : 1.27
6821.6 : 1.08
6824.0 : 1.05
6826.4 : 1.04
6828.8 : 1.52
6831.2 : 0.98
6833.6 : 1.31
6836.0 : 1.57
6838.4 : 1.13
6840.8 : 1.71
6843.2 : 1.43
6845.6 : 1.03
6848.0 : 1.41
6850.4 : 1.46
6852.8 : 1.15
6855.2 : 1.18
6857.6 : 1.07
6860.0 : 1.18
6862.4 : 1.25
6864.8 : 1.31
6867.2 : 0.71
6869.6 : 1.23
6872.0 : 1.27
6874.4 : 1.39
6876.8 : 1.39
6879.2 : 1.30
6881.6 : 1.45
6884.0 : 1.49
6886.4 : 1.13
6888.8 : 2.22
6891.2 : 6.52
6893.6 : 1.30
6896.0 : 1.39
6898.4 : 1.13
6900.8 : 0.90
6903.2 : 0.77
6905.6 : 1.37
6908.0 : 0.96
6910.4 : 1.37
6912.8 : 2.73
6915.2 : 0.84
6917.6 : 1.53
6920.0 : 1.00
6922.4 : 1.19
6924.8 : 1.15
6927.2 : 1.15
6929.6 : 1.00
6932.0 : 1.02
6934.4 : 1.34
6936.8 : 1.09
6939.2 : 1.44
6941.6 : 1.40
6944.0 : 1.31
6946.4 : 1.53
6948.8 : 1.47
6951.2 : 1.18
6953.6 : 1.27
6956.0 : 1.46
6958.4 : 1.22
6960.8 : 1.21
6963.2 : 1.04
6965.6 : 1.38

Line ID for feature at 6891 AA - H-alpha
